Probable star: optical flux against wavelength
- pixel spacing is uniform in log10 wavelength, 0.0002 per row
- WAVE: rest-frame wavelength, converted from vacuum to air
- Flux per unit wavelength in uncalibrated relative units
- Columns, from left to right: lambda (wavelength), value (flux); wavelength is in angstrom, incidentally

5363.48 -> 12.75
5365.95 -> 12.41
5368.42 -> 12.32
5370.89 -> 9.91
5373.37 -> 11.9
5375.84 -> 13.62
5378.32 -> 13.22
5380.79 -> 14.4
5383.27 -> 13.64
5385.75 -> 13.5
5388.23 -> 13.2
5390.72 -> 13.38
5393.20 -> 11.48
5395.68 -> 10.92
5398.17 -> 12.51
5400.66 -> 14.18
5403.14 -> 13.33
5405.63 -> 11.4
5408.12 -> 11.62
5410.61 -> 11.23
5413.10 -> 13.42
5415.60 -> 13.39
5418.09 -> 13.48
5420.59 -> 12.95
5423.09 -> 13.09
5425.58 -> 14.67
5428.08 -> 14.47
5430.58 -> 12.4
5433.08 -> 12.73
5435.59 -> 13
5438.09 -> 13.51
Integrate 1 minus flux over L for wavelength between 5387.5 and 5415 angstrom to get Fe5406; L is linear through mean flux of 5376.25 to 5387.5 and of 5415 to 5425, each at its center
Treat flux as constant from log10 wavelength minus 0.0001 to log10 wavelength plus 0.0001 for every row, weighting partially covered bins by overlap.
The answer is 2.2 angstrom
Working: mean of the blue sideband 13.7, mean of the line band 12.4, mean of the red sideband 13.3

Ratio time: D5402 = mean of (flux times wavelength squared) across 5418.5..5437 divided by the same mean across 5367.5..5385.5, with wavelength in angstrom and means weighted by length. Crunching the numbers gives 1.06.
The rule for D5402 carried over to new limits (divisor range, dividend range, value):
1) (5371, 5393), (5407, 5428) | 1.01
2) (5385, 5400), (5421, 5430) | 1.12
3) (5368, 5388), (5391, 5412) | 0.95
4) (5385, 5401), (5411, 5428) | 1.08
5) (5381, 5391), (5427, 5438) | 0.99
